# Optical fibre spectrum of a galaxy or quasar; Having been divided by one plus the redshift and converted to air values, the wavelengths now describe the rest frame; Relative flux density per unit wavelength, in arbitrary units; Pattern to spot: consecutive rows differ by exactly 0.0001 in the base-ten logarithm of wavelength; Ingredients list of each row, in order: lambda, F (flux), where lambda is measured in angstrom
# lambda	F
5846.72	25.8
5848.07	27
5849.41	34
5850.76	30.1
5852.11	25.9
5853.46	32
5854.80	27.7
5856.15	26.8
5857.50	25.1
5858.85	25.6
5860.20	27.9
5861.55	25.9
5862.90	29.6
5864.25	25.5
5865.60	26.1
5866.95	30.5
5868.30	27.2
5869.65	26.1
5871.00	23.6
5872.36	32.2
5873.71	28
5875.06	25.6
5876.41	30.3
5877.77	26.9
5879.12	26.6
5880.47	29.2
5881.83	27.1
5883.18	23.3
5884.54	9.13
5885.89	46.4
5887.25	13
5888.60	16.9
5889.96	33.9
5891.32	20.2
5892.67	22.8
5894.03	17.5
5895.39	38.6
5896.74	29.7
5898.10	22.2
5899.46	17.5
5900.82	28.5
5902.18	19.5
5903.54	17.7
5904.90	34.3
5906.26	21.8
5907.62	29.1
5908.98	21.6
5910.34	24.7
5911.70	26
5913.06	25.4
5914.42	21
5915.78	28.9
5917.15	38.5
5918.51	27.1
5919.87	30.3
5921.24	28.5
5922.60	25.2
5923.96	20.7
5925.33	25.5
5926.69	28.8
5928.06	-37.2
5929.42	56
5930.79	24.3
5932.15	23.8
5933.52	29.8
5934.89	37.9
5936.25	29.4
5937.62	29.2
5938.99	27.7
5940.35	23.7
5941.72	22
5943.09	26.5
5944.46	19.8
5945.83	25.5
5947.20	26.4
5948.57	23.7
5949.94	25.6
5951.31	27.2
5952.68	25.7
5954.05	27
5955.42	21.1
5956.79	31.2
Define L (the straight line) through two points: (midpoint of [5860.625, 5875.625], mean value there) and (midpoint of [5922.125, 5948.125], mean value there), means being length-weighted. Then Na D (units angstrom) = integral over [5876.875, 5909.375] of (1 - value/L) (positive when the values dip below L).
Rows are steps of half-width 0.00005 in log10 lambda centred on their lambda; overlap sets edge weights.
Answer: 1.8 angstrom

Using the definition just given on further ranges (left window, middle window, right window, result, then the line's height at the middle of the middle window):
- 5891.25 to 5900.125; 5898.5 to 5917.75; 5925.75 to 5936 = -0.9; 24.1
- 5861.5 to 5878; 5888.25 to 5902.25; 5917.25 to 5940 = 1.1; 26.8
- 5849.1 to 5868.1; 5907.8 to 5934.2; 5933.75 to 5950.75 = 2.1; 26.9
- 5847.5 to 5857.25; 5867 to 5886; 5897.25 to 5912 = -0.1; 26.6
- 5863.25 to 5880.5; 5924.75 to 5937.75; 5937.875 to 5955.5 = 0.5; 25.5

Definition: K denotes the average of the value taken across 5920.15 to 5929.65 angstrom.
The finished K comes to 19.8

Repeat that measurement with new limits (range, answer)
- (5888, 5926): 25.5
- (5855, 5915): 25.6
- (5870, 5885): 25.9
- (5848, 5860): 28.3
